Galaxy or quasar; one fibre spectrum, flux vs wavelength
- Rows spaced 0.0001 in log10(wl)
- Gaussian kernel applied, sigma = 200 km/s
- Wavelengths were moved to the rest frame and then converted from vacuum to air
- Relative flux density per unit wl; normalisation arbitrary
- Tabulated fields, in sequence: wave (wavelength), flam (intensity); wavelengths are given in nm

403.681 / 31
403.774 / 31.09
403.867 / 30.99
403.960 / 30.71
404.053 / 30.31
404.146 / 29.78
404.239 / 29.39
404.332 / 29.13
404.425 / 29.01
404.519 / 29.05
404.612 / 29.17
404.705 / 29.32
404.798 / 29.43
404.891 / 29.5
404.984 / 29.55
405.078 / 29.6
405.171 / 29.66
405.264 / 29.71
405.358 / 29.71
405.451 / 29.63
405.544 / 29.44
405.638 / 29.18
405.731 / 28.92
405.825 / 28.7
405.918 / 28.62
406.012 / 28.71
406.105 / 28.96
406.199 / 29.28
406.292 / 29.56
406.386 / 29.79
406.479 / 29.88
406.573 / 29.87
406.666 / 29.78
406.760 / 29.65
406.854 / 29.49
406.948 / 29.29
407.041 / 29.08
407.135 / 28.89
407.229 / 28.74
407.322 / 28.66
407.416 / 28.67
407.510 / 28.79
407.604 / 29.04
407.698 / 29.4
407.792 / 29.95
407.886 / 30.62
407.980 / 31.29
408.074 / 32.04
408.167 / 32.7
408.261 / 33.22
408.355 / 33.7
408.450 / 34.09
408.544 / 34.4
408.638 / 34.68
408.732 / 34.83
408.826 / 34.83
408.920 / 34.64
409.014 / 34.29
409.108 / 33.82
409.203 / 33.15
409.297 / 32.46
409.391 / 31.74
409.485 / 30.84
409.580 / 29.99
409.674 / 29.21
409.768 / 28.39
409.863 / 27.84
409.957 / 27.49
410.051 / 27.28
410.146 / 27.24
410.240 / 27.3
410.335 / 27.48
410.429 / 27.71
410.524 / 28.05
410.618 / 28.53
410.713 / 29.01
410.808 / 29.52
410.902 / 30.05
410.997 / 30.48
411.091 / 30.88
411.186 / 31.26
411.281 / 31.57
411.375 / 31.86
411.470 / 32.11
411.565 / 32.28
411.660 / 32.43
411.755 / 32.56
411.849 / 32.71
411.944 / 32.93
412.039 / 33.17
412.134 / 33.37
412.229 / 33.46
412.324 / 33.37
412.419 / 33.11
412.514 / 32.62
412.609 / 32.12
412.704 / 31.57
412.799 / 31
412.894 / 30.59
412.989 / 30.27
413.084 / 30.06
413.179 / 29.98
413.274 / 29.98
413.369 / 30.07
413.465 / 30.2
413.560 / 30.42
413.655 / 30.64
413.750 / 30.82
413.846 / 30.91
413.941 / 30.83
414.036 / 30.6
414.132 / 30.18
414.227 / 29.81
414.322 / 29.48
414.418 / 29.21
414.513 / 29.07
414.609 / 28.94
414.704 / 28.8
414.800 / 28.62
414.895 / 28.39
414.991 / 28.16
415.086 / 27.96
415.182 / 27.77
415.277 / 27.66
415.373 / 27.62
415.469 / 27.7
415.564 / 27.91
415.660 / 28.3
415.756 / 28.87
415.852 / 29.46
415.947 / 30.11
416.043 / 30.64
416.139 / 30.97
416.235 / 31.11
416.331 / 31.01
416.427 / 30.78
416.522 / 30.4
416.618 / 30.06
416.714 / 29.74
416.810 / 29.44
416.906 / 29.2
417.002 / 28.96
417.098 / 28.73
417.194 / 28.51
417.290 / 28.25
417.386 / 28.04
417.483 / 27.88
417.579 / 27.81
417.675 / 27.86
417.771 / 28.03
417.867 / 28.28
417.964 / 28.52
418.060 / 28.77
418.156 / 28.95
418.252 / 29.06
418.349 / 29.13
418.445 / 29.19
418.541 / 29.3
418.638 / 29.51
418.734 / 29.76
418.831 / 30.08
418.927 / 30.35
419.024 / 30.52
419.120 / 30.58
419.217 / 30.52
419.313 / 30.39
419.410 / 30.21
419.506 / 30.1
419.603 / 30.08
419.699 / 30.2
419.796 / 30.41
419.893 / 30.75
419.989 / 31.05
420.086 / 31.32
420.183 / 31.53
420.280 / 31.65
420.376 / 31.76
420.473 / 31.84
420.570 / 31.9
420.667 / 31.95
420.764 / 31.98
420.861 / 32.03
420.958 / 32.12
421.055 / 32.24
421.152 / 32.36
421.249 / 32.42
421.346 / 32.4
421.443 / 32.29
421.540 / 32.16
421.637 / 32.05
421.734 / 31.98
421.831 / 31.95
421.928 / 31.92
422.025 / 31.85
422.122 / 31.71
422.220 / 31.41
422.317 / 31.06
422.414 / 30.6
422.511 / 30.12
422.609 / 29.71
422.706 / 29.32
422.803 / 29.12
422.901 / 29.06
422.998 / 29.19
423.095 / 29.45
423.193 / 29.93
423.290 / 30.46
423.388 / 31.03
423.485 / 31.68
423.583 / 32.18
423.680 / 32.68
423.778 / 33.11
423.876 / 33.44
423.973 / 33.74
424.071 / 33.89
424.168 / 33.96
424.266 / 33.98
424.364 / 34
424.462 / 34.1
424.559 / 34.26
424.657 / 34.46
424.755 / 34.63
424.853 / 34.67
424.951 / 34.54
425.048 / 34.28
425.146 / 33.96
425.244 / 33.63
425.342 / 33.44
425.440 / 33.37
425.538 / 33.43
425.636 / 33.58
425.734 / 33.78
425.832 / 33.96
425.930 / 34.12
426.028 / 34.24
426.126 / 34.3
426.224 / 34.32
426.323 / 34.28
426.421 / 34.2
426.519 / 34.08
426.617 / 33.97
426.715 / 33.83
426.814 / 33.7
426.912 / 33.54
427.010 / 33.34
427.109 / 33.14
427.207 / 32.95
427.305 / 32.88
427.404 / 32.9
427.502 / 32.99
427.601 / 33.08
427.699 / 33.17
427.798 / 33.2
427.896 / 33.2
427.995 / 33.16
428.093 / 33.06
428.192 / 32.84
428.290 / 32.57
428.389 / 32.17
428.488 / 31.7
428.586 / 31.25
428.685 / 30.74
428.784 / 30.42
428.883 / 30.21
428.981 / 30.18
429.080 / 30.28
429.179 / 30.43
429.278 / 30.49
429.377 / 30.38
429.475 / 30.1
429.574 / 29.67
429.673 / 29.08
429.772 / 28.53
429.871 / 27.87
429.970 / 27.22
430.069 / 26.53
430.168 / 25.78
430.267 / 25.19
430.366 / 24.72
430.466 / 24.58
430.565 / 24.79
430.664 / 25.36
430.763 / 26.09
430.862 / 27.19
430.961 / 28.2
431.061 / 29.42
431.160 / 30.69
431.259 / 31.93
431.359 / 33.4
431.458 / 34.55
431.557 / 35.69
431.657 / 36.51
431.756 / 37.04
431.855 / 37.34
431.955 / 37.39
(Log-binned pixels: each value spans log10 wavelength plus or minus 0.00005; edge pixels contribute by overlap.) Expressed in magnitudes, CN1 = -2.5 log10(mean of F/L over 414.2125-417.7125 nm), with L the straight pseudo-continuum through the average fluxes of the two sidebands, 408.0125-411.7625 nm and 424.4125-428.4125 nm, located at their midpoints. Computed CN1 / 0.109 mag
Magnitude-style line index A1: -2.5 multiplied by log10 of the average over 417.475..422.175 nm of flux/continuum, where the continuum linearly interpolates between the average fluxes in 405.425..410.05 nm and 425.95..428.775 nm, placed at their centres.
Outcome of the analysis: 0.05 mag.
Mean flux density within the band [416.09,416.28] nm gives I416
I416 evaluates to 31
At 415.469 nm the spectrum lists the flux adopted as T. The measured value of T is 27.7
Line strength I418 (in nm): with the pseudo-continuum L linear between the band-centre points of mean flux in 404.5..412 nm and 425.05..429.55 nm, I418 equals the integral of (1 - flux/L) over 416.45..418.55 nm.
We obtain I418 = 0.179 nm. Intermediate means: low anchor 30.4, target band 28.8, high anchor 32.8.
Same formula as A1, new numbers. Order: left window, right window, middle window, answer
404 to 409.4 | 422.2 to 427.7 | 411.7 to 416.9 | 0.042 mag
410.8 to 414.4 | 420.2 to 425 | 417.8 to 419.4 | 0.078 mag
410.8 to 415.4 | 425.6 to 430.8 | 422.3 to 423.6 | 0.030 mag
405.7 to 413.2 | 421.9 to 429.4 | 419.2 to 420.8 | 0.030 mag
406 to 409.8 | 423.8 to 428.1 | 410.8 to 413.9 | 0.007 mag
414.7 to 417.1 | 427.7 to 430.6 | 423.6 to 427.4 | -0.145 mag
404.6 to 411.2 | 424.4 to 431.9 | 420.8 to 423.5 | 0.008 mag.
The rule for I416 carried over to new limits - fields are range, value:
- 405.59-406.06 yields 28.8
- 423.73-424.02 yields 33.5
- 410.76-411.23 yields 30.4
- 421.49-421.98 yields 32.1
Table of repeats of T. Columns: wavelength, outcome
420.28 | 31.65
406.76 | 29.65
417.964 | 28.52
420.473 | 31.84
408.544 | 34.4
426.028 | 34.24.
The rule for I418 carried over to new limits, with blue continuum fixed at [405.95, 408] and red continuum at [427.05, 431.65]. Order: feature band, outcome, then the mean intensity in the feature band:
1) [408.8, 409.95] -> -0.08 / 31.6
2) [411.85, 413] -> -0.11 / 32.4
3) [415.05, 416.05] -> 0.04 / 28.5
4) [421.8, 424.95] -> -0.20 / 32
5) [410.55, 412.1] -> -0.09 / 31.3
